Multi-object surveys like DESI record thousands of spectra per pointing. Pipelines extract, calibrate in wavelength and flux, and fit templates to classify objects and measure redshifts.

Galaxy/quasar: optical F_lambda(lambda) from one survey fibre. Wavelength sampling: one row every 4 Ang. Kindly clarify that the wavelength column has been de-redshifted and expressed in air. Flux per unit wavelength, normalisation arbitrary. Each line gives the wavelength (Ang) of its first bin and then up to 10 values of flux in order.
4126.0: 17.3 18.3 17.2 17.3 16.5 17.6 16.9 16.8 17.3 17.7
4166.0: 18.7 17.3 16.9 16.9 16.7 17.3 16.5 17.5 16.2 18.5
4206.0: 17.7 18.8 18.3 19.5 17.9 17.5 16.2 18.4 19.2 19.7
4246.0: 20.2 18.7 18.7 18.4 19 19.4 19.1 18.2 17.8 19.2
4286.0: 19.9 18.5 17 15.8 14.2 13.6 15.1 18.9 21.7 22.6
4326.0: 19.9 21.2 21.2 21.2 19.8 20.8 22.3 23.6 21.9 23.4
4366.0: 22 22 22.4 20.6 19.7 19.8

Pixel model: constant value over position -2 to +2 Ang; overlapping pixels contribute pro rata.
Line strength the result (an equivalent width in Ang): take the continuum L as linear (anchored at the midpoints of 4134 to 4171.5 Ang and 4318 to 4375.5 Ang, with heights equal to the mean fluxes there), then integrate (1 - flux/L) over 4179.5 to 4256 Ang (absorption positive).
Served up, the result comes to 3.0 Ang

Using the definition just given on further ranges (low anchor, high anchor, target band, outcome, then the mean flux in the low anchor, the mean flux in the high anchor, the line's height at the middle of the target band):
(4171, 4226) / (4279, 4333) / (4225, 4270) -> -2.0 Ang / 17.6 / 18.3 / 17.9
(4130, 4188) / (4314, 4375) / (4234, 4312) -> 7.4 Ang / 17.3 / 21.6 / 19.9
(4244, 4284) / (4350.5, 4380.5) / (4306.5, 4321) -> 1.6 Ang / 18.9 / 22.2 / 20.5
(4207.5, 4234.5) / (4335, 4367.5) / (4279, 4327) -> 5.8 Ang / 18.1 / 21.9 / 20.4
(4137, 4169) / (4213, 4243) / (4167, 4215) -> 1.2 Ang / 17.4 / 18.3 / 17.8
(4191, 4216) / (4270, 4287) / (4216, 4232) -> 0.2 Ang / 17.8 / 18.7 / 18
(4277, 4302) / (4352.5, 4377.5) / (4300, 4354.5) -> 1.4 Ang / 17.7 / 22.4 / 20.1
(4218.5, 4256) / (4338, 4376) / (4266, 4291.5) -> 1.2 Ang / 18.5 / 22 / 19.7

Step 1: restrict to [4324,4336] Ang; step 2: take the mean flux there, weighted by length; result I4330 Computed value 20.8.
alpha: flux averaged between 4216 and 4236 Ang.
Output 17.9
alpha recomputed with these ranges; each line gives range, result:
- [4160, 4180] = 17.5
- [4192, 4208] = 17.5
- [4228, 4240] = 17.9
